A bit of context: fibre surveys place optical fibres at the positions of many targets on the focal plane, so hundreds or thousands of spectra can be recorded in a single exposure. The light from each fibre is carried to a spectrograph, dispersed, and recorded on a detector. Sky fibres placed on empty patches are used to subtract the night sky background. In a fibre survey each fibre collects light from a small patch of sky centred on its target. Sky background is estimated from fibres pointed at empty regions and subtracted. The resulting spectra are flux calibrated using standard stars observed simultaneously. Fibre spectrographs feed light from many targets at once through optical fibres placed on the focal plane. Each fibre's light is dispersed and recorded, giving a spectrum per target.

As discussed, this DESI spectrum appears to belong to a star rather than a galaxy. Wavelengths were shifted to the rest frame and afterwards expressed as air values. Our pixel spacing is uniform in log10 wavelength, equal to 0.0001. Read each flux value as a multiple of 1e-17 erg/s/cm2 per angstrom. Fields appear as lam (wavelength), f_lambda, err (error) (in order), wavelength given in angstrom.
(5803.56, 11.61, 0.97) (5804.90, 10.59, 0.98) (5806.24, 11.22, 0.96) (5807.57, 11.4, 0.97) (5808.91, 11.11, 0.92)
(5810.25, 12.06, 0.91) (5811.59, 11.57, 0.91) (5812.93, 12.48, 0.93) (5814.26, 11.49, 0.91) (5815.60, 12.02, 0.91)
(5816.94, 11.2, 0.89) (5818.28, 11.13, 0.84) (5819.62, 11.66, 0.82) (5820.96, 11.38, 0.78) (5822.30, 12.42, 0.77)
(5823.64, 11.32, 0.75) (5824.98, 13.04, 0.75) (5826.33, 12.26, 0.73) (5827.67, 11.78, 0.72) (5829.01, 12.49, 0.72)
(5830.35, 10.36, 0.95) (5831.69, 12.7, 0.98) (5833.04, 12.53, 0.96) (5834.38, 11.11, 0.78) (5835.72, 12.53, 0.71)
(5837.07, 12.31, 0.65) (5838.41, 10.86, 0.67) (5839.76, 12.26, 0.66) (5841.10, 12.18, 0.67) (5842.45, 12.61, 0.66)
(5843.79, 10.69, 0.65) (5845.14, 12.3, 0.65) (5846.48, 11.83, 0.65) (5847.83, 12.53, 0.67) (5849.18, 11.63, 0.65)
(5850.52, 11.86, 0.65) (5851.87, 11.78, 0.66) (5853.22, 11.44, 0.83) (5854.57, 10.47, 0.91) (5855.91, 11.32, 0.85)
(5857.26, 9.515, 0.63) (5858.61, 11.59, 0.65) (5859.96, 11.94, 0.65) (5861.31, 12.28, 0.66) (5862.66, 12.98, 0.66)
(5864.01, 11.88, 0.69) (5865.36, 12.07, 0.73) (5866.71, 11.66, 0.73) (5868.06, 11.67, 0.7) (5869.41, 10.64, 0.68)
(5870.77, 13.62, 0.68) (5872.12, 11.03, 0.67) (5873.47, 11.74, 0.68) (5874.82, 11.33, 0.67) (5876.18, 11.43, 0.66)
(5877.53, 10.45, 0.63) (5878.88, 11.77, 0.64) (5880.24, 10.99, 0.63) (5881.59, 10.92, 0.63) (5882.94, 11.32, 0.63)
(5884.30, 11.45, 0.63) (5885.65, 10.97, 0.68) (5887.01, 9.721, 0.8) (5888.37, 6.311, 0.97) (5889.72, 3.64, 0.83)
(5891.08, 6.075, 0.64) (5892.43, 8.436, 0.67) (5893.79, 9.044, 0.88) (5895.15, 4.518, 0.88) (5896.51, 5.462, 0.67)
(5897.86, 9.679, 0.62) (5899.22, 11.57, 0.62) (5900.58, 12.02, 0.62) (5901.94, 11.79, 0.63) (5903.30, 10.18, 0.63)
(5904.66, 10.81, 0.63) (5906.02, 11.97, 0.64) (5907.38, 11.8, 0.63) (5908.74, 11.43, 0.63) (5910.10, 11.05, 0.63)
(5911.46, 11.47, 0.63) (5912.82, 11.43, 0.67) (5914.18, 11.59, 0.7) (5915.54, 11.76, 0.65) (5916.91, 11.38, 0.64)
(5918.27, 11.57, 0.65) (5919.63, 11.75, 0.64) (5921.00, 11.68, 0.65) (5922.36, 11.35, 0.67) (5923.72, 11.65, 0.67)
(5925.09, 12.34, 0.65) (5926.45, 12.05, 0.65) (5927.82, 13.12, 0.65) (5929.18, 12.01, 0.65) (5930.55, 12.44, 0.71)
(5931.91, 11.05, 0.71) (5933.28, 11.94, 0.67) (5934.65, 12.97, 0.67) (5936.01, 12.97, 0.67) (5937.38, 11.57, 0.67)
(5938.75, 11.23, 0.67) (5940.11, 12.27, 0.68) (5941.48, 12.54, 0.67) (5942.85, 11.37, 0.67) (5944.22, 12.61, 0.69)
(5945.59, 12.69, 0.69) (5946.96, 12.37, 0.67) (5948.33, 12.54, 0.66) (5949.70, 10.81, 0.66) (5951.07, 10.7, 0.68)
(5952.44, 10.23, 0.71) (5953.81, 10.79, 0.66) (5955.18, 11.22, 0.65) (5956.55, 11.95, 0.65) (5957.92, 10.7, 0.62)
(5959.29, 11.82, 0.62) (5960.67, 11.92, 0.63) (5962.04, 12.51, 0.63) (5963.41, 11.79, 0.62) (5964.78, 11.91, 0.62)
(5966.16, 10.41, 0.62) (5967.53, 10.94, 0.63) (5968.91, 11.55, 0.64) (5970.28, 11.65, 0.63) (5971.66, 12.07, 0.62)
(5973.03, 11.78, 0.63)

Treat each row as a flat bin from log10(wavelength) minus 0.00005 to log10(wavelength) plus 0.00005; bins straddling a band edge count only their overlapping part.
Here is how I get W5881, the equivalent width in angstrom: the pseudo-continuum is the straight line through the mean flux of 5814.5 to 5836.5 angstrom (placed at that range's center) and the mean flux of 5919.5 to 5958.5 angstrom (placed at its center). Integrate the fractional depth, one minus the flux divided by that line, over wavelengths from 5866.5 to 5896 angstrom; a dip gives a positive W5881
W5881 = 4.9 angstrom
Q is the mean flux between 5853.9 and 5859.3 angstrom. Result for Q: 10.7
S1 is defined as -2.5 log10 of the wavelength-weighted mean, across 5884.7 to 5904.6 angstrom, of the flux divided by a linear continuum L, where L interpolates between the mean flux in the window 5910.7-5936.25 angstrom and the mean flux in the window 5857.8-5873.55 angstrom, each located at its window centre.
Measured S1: 0.35 mag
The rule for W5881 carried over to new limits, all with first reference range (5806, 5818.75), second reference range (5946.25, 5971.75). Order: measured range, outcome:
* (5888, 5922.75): 4.49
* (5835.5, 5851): -0.52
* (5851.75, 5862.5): 0.19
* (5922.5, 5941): -1.01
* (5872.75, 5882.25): 0.25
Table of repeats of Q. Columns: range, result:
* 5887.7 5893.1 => 6.12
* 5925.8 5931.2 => 12.4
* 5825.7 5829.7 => 12.2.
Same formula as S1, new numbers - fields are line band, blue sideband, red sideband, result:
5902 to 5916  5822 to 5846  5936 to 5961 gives 0.038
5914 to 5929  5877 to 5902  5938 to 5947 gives -0.084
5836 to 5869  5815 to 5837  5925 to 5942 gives 0.020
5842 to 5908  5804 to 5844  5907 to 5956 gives 0.104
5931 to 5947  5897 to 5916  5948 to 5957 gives -0.091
